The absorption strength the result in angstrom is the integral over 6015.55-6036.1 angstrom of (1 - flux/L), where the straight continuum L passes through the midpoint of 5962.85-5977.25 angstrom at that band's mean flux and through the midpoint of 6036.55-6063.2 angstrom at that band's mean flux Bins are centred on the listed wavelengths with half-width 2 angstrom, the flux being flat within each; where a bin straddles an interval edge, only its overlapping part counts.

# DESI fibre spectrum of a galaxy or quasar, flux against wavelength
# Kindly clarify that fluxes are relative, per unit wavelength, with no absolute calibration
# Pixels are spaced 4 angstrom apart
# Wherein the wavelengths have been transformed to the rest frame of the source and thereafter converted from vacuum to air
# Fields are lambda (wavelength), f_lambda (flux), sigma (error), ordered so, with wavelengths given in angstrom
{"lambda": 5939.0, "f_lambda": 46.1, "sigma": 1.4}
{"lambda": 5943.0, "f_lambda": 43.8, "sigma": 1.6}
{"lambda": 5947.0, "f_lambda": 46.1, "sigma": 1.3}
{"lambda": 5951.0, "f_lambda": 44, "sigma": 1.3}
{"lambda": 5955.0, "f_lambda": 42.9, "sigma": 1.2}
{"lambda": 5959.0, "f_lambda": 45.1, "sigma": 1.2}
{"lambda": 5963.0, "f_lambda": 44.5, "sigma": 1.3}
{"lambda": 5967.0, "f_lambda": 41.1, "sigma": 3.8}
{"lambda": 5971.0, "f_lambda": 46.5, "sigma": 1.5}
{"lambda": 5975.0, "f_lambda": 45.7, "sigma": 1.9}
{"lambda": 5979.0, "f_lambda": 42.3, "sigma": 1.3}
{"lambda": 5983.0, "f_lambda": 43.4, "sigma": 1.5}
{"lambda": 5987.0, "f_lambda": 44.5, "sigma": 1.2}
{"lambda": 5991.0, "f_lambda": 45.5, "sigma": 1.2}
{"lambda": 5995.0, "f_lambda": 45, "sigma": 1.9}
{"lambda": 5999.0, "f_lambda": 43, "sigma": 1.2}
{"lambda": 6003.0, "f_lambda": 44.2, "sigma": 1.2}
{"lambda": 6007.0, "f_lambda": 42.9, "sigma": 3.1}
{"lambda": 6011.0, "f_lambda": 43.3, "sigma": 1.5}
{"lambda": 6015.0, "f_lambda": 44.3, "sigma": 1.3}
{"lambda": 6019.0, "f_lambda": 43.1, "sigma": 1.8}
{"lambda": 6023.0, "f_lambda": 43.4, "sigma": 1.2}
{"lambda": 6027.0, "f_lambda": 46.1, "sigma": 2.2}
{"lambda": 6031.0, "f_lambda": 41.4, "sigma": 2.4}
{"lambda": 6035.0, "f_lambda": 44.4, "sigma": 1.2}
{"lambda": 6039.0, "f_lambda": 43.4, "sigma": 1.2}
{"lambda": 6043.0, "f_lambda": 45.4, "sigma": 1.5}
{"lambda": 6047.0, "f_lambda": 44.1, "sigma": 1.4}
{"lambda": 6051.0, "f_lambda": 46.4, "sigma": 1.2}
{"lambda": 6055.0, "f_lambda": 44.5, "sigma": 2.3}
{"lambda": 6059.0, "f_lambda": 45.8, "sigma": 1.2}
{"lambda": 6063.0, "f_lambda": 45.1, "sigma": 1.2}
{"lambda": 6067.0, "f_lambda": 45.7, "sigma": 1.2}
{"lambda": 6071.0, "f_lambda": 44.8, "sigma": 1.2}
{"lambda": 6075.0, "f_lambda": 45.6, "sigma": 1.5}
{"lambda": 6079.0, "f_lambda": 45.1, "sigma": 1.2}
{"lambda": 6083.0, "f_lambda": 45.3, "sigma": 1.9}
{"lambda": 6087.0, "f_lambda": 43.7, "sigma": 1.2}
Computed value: 0.5 angstrom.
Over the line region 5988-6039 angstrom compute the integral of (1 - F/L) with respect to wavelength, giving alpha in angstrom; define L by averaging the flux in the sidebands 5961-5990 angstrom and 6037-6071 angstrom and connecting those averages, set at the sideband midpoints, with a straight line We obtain 0.7 angstrom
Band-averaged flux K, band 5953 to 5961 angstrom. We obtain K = 44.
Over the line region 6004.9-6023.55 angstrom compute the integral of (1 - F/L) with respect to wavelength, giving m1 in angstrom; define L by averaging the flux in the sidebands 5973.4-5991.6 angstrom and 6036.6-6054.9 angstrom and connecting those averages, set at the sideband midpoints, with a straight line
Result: 0.45 angstrom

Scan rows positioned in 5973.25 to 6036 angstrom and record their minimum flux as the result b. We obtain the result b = 41.4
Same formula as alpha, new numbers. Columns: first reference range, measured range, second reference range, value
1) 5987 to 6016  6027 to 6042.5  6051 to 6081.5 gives 0.4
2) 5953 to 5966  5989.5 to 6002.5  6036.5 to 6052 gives 0.0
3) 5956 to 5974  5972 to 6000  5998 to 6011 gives -0.3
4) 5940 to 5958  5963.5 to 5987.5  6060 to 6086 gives 0.3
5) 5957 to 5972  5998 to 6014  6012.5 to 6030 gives 0.2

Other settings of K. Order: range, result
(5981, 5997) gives 44.6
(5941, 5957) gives 44.2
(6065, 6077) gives 45.4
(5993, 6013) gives 43.7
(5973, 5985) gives 43.8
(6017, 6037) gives 43.7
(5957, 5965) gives 44.8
